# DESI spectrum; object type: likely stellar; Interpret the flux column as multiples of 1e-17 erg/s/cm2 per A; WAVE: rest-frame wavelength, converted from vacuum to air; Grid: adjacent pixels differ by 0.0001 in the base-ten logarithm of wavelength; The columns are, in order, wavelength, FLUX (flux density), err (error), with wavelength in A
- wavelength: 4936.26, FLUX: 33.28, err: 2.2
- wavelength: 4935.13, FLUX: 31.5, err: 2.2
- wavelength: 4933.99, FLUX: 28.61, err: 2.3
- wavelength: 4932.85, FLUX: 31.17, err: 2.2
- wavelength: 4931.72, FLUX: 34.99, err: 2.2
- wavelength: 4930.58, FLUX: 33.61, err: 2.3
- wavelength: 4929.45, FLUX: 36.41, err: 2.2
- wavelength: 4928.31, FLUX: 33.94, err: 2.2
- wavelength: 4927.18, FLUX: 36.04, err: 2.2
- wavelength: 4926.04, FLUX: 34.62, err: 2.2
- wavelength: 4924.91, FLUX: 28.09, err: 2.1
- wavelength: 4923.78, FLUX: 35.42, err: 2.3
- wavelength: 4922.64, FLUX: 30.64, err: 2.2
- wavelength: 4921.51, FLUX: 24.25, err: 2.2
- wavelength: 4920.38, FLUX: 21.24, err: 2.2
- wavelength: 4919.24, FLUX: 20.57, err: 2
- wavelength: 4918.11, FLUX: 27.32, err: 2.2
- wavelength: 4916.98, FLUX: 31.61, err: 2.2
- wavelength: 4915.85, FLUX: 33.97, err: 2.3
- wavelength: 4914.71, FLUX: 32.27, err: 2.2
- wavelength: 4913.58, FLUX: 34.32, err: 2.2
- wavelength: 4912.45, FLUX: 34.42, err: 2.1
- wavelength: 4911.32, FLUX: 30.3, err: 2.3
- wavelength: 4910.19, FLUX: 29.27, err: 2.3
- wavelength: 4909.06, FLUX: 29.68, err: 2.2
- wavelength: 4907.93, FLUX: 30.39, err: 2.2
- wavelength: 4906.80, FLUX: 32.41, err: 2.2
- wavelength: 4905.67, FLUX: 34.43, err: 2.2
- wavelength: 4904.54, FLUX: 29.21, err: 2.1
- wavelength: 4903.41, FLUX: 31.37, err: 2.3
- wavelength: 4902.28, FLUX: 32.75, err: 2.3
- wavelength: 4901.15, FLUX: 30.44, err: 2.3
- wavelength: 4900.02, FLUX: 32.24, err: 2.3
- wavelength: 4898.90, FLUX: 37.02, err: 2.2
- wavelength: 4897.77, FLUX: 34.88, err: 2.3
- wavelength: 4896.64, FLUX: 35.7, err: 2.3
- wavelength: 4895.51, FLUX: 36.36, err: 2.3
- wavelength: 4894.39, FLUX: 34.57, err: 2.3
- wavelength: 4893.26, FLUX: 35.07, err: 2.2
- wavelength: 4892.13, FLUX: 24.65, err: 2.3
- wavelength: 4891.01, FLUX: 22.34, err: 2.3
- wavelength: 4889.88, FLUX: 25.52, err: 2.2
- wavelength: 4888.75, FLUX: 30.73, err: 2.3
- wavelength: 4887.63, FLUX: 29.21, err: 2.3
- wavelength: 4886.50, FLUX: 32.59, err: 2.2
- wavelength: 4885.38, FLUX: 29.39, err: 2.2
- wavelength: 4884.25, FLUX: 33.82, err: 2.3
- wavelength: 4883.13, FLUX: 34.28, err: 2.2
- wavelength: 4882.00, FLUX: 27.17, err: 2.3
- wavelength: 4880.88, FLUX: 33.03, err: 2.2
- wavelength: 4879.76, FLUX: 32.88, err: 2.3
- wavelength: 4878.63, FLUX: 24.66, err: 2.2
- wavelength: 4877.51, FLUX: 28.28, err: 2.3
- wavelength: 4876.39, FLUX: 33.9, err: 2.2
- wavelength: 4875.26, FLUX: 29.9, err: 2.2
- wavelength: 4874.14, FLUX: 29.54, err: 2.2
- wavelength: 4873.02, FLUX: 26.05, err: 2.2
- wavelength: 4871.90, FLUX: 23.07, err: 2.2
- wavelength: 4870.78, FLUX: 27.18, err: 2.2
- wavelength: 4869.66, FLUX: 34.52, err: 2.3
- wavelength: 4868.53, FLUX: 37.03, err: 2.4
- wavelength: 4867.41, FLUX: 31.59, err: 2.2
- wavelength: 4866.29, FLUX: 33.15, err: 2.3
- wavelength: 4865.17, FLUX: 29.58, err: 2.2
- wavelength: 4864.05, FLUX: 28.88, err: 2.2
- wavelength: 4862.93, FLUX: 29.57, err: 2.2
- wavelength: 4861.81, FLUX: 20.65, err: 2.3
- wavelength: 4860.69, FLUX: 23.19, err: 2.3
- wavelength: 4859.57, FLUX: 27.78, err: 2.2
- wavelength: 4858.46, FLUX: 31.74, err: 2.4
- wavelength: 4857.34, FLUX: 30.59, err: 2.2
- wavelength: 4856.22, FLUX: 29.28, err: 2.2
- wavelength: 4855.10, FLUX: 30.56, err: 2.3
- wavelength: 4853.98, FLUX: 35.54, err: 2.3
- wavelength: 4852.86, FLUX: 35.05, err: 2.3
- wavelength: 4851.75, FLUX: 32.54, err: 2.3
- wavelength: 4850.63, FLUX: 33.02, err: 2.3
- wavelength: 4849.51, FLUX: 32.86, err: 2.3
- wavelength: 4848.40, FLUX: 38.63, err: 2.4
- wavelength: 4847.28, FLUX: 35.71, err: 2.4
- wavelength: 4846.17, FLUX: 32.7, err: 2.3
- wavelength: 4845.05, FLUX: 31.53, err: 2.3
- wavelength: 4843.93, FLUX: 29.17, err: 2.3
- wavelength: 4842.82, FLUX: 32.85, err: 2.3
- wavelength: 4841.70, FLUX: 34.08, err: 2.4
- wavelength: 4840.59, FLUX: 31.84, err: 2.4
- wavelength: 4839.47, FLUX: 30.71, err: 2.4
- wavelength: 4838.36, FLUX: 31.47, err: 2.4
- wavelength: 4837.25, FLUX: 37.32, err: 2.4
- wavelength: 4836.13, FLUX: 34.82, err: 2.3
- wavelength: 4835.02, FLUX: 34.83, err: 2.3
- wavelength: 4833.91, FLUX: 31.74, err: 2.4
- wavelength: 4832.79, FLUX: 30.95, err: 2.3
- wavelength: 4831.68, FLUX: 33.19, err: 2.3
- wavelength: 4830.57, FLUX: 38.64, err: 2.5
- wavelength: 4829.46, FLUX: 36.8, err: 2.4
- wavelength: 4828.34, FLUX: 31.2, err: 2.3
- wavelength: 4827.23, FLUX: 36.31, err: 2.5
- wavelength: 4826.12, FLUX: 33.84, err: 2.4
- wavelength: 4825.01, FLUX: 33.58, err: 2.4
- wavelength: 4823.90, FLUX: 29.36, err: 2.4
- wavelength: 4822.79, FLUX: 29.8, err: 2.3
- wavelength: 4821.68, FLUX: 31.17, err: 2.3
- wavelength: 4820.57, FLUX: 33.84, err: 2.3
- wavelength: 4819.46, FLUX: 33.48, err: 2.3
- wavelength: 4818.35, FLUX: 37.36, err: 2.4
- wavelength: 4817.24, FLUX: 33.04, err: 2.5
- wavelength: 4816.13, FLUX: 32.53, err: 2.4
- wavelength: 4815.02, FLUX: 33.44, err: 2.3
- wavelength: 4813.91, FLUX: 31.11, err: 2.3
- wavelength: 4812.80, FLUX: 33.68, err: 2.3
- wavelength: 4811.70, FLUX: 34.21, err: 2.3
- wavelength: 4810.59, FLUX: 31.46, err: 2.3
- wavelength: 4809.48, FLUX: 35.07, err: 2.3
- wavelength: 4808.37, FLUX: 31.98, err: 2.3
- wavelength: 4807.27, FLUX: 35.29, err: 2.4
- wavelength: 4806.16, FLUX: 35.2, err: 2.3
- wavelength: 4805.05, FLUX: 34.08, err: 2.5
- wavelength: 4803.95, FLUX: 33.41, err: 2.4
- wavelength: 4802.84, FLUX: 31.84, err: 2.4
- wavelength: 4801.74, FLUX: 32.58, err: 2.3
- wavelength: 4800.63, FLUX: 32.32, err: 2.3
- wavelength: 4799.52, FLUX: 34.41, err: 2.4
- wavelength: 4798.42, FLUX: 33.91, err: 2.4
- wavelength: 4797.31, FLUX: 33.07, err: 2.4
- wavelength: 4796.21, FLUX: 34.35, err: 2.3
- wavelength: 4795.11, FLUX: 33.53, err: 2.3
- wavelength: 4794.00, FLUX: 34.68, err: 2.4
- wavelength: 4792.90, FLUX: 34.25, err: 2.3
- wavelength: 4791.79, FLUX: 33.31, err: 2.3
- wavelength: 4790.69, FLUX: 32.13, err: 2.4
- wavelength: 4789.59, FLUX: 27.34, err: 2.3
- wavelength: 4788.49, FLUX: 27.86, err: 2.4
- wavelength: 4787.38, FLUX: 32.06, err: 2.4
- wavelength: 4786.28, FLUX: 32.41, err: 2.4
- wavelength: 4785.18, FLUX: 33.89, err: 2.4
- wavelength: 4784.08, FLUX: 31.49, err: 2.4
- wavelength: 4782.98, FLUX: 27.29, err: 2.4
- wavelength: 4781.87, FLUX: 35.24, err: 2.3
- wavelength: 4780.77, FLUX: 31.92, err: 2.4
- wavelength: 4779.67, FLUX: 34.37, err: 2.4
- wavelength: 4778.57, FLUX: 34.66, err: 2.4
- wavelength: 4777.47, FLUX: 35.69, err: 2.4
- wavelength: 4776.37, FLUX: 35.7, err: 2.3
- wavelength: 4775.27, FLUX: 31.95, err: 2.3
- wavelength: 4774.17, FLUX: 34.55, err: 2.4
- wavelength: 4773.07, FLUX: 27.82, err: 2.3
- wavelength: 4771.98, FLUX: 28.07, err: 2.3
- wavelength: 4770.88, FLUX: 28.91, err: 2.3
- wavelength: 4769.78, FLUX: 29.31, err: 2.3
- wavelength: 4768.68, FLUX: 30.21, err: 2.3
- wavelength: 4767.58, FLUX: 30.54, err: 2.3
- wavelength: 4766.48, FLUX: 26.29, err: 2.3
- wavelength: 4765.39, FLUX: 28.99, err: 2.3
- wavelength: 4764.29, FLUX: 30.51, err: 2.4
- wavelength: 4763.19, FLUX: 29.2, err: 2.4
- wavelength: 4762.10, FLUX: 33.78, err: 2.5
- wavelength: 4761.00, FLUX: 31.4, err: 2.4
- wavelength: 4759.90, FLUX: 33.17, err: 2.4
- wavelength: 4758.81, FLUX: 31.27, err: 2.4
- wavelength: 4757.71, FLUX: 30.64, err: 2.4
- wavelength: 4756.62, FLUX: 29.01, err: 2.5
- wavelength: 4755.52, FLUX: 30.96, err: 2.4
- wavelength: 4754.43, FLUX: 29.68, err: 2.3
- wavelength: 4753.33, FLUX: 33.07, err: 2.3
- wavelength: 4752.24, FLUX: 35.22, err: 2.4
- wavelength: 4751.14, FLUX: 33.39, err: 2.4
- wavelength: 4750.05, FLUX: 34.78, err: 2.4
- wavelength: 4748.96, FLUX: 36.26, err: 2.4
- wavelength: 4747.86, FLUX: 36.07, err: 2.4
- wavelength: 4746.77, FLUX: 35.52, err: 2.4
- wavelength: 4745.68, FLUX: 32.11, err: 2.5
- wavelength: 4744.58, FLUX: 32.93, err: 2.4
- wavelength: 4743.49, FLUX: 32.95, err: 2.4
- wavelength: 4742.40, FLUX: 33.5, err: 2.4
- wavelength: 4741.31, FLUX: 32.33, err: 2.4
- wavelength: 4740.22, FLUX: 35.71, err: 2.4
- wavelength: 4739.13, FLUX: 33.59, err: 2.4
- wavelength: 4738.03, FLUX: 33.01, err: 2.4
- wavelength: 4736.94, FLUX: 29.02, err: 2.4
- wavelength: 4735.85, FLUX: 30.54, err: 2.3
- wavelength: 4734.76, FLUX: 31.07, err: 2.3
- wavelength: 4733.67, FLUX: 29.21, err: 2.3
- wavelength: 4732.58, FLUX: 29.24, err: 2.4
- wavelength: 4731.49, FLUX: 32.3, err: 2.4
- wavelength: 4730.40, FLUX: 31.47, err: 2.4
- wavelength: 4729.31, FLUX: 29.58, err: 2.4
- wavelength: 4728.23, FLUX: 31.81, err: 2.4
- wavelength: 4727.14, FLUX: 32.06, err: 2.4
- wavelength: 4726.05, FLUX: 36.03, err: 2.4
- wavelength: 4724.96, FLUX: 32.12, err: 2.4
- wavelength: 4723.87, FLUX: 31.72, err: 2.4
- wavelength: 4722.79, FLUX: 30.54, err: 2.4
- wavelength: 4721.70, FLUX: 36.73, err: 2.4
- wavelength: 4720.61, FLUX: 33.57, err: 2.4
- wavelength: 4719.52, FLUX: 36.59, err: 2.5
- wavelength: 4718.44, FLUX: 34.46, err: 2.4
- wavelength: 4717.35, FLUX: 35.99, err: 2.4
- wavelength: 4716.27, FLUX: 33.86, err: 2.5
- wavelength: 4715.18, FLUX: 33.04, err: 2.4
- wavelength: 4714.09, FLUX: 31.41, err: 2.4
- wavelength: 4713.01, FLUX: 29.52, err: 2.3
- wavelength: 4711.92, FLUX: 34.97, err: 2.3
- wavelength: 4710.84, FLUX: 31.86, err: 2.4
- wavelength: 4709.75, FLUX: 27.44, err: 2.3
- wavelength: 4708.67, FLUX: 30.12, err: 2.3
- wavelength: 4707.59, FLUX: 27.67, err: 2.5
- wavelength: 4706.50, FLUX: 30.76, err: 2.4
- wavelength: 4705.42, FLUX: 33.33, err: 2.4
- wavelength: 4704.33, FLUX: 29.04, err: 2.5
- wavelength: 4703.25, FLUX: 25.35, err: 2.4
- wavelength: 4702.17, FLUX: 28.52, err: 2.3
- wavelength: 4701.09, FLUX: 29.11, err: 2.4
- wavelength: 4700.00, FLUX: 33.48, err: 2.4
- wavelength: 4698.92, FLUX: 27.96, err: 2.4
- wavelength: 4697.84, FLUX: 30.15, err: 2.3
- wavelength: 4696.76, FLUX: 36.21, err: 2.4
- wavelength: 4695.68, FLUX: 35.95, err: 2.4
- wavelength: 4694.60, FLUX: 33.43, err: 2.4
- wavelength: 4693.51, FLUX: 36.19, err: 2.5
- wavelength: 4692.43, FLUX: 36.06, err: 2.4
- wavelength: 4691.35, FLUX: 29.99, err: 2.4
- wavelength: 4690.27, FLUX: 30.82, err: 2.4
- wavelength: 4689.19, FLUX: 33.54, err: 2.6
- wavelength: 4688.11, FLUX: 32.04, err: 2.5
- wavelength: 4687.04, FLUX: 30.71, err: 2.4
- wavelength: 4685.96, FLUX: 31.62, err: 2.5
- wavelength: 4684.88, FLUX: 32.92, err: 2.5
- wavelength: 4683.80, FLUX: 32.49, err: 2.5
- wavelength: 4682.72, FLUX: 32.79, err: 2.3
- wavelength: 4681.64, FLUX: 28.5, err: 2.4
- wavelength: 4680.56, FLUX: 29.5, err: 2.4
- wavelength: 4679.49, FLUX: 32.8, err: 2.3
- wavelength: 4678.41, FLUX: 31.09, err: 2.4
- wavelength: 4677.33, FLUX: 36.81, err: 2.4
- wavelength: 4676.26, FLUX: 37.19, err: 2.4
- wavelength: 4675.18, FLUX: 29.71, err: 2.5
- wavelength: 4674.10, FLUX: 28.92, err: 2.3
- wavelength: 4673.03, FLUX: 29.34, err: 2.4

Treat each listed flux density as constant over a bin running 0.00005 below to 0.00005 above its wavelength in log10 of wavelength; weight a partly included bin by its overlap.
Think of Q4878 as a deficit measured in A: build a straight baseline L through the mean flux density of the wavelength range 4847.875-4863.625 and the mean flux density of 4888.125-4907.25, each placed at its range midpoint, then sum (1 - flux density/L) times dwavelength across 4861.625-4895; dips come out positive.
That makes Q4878 1.5 A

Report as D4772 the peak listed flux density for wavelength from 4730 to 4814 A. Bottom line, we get 36.26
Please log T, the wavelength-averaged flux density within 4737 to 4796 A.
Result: 32.1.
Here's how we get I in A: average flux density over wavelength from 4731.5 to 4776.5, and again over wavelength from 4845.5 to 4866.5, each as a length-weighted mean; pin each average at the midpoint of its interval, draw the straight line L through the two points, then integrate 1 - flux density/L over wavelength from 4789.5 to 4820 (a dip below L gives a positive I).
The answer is -2.0 A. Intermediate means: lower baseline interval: 31.7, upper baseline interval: 31.1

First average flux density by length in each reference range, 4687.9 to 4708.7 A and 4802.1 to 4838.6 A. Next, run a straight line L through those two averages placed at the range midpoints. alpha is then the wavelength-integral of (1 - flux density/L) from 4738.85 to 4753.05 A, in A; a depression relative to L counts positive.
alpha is -0.8 A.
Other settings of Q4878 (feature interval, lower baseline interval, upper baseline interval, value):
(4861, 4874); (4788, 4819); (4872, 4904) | 1.0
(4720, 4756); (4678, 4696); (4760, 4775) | -2.1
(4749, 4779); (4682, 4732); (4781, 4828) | 1.0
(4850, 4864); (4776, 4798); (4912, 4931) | 0.9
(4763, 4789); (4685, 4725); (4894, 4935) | 0.6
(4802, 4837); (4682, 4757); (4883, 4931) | -1.9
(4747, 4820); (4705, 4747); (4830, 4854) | 1.0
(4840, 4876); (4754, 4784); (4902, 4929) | 0.0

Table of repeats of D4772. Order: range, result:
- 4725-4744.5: 36.03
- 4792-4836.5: 38.64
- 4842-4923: 38.63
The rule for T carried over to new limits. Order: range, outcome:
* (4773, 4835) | 33.1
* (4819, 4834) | 33.2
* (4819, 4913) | 31.6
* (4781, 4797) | 32.1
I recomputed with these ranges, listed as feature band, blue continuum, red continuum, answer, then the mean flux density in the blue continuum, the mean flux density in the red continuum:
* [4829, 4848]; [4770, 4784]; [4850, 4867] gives -1.78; 32.1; 30.1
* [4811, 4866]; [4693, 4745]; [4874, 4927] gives -1.97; 32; 30.8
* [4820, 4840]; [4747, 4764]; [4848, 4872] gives -1.28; 32.6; 30.8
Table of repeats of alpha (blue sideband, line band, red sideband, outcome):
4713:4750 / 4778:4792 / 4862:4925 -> 0.1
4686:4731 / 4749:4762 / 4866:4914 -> -0.2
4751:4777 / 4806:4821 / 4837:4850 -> -0.6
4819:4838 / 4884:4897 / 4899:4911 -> 0.5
